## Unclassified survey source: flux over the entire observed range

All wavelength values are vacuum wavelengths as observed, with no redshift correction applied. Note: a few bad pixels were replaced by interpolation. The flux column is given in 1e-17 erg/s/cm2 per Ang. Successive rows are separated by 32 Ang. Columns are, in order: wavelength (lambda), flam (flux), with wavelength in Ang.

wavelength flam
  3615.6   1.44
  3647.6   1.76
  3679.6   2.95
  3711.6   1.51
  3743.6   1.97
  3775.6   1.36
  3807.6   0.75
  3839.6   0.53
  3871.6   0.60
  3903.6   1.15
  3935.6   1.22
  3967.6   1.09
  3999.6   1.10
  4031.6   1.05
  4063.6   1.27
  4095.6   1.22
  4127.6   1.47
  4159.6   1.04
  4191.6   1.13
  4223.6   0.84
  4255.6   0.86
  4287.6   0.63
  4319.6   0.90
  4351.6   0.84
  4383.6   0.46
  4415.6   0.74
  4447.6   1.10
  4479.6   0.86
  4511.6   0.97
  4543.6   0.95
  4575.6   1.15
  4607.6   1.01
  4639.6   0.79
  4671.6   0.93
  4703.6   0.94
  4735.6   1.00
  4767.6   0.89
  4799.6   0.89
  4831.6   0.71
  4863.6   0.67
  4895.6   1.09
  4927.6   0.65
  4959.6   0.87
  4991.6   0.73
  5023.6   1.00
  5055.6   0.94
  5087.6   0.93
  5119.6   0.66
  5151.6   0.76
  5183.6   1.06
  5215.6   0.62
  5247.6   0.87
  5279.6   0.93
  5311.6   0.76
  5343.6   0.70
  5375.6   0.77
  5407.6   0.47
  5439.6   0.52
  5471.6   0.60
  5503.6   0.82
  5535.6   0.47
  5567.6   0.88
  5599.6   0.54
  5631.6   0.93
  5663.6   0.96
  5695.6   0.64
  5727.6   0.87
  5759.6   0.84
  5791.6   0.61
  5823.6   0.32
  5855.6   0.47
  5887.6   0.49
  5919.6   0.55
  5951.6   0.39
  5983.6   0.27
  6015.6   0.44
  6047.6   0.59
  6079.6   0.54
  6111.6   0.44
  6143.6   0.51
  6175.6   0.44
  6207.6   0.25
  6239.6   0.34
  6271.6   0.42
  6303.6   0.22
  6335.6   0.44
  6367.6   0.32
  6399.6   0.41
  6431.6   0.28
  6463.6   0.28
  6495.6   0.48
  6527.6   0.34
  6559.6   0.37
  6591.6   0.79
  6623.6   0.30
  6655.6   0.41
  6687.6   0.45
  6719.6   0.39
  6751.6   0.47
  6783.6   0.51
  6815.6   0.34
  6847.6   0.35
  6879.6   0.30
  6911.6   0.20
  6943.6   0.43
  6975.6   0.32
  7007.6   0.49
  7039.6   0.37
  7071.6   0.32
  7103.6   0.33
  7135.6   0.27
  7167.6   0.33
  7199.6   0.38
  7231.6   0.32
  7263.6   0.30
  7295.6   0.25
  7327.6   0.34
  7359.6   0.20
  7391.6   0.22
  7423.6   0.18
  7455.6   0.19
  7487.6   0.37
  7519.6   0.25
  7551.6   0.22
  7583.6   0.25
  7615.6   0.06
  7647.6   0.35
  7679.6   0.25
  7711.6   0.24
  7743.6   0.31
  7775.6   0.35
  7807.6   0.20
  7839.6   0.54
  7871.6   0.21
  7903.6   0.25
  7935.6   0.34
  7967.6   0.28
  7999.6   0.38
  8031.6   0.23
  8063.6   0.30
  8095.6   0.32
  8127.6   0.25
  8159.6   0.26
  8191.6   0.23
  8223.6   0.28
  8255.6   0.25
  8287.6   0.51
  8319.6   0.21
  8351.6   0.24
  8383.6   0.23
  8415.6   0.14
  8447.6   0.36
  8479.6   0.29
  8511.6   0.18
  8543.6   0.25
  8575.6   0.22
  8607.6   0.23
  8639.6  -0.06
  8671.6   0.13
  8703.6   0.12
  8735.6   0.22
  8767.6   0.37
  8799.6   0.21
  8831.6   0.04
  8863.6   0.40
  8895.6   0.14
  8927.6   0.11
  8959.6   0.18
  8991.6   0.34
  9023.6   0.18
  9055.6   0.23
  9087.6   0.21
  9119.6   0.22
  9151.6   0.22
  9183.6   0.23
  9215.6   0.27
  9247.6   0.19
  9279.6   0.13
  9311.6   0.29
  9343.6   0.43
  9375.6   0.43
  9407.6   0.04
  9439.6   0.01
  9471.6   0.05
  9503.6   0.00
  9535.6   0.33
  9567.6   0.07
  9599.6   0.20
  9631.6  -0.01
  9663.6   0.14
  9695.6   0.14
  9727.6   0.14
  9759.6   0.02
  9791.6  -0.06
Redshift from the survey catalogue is 0.006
